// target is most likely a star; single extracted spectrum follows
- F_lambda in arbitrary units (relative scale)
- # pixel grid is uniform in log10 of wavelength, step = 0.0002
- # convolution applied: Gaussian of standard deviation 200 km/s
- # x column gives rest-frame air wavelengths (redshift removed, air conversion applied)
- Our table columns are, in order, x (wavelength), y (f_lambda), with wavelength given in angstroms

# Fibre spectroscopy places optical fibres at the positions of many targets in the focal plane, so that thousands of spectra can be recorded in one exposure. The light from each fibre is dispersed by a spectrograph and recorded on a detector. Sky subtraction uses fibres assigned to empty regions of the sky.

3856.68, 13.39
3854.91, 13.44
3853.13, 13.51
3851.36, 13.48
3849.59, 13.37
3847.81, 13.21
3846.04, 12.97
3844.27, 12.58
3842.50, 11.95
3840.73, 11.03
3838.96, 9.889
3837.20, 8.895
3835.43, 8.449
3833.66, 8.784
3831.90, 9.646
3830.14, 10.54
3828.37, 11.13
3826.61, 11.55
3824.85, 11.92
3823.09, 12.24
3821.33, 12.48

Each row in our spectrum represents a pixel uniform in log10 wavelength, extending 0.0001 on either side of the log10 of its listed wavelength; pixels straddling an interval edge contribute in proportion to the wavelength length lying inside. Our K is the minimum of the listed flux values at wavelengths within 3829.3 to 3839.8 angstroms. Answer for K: 8.449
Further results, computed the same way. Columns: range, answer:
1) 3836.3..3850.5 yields 8.895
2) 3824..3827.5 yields 11.55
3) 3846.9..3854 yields 13.21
